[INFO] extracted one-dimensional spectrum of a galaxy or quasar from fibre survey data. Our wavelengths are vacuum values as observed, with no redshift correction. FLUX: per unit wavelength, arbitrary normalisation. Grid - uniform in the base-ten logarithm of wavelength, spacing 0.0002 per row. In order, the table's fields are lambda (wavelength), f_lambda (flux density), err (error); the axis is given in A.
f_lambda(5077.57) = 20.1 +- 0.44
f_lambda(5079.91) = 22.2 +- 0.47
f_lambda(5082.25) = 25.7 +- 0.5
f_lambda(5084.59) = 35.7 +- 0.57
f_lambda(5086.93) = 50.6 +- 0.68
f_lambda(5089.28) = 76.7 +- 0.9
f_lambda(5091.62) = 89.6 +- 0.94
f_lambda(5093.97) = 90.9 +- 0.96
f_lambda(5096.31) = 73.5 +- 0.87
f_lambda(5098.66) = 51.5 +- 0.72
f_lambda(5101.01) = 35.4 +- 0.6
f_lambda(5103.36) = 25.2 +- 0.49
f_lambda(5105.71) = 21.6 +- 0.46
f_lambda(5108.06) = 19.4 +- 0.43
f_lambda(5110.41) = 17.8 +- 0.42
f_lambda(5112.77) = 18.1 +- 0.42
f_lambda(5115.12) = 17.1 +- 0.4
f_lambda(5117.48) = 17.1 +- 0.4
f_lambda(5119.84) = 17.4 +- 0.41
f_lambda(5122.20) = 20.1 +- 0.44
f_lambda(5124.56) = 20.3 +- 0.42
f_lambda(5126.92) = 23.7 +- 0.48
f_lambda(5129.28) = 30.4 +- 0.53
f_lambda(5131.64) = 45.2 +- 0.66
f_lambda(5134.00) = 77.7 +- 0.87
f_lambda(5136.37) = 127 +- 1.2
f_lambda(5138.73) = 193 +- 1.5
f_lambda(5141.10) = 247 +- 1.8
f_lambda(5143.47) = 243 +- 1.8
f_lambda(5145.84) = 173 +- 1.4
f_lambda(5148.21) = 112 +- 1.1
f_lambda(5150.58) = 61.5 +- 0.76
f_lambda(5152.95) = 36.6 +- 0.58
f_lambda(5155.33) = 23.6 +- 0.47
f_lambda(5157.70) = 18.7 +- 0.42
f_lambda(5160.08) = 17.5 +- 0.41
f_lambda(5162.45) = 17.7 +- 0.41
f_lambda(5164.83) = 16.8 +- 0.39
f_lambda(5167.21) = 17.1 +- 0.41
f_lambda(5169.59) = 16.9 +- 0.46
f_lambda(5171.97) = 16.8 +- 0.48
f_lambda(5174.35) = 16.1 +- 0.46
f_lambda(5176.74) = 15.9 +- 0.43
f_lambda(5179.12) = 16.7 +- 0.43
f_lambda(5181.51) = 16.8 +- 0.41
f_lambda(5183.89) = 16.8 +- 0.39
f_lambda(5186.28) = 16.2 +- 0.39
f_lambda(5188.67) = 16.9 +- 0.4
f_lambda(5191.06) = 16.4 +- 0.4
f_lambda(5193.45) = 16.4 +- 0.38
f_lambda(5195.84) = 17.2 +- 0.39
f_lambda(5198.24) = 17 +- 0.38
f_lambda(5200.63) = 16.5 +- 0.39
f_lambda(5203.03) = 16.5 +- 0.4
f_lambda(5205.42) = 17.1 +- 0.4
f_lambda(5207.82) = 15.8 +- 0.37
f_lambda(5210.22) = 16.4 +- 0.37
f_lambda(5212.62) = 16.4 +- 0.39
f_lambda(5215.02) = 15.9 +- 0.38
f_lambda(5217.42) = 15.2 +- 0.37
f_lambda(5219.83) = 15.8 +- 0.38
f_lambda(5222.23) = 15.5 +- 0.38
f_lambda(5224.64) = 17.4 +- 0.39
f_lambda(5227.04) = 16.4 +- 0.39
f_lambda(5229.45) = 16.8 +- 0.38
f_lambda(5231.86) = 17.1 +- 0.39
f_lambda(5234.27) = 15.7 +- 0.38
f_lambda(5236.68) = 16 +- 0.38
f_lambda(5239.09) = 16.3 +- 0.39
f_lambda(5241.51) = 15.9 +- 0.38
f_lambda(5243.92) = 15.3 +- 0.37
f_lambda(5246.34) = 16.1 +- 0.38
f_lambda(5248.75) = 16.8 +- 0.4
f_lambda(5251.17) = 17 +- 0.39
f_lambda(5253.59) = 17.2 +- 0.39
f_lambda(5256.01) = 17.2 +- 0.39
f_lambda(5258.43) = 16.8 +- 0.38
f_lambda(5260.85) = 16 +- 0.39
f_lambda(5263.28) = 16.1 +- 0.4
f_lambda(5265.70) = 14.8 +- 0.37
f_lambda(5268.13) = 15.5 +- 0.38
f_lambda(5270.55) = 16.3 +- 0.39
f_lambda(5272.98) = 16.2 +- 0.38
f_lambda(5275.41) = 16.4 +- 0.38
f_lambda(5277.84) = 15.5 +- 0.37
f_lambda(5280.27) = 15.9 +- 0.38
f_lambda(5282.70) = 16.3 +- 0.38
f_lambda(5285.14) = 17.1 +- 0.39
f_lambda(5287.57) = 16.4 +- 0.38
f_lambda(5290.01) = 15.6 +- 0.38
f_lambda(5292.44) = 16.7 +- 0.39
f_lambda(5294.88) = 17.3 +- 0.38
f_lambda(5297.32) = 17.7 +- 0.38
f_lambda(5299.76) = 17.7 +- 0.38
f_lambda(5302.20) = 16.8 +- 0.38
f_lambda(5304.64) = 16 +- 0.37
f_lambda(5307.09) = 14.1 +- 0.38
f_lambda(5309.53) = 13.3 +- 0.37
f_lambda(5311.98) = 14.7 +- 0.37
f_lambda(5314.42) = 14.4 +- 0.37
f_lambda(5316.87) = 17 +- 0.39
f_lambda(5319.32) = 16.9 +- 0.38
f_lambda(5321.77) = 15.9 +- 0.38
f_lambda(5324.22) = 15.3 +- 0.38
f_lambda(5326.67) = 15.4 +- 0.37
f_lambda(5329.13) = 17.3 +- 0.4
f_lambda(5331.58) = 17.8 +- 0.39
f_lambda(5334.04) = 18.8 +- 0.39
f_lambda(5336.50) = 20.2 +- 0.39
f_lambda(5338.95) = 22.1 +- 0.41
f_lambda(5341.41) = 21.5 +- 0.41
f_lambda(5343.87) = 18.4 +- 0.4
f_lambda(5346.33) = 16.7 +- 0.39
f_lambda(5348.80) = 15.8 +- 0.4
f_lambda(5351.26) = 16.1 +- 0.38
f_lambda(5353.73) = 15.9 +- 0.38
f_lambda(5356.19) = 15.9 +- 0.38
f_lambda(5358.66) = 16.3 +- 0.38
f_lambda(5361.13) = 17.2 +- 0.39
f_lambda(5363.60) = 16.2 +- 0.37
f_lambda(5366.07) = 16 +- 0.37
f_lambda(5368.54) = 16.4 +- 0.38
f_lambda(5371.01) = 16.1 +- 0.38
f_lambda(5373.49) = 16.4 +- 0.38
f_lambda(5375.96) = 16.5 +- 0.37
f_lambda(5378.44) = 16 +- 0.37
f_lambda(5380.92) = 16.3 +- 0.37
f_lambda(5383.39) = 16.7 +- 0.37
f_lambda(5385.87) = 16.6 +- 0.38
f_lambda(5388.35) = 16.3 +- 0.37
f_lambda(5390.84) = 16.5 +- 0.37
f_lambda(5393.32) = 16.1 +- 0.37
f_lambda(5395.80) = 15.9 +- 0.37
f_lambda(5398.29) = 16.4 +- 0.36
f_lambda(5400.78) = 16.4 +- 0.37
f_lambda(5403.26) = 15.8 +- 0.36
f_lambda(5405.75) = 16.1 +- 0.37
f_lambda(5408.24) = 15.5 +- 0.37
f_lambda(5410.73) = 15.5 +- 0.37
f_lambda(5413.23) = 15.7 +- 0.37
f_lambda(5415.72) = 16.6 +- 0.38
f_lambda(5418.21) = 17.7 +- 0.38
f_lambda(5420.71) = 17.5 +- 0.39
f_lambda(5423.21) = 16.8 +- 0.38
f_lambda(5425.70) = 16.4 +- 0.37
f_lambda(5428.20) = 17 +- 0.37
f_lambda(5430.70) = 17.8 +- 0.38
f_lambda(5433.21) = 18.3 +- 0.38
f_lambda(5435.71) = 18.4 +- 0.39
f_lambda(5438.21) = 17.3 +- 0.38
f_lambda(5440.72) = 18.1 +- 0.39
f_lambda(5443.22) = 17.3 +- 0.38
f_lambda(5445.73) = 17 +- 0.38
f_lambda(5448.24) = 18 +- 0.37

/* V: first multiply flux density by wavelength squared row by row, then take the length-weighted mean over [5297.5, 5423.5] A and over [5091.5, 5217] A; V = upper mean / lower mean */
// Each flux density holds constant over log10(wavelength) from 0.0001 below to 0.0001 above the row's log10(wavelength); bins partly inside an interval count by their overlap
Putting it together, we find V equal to 0.41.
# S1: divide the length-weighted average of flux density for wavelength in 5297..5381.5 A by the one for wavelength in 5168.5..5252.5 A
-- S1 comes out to 1.0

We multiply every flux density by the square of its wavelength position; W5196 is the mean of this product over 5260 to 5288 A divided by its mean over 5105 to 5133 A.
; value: 0.7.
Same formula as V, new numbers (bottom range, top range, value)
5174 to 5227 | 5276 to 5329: 1.02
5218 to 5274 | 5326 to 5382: 1.10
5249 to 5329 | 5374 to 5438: 1.08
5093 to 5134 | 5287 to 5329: 0.52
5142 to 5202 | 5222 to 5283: 0.43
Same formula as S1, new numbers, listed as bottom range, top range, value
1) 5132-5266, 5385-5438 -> 0.45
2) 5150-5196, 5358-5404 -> 0.82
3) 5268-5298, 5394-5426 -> 1.00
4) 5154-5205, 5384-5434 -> 0.96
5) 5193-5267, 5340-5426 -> 1.01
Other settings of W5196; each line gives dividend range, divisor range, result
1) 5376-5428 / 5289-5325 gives 1.06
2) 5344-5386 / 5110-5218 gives 0.42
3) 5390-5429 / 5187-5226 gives 1.08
